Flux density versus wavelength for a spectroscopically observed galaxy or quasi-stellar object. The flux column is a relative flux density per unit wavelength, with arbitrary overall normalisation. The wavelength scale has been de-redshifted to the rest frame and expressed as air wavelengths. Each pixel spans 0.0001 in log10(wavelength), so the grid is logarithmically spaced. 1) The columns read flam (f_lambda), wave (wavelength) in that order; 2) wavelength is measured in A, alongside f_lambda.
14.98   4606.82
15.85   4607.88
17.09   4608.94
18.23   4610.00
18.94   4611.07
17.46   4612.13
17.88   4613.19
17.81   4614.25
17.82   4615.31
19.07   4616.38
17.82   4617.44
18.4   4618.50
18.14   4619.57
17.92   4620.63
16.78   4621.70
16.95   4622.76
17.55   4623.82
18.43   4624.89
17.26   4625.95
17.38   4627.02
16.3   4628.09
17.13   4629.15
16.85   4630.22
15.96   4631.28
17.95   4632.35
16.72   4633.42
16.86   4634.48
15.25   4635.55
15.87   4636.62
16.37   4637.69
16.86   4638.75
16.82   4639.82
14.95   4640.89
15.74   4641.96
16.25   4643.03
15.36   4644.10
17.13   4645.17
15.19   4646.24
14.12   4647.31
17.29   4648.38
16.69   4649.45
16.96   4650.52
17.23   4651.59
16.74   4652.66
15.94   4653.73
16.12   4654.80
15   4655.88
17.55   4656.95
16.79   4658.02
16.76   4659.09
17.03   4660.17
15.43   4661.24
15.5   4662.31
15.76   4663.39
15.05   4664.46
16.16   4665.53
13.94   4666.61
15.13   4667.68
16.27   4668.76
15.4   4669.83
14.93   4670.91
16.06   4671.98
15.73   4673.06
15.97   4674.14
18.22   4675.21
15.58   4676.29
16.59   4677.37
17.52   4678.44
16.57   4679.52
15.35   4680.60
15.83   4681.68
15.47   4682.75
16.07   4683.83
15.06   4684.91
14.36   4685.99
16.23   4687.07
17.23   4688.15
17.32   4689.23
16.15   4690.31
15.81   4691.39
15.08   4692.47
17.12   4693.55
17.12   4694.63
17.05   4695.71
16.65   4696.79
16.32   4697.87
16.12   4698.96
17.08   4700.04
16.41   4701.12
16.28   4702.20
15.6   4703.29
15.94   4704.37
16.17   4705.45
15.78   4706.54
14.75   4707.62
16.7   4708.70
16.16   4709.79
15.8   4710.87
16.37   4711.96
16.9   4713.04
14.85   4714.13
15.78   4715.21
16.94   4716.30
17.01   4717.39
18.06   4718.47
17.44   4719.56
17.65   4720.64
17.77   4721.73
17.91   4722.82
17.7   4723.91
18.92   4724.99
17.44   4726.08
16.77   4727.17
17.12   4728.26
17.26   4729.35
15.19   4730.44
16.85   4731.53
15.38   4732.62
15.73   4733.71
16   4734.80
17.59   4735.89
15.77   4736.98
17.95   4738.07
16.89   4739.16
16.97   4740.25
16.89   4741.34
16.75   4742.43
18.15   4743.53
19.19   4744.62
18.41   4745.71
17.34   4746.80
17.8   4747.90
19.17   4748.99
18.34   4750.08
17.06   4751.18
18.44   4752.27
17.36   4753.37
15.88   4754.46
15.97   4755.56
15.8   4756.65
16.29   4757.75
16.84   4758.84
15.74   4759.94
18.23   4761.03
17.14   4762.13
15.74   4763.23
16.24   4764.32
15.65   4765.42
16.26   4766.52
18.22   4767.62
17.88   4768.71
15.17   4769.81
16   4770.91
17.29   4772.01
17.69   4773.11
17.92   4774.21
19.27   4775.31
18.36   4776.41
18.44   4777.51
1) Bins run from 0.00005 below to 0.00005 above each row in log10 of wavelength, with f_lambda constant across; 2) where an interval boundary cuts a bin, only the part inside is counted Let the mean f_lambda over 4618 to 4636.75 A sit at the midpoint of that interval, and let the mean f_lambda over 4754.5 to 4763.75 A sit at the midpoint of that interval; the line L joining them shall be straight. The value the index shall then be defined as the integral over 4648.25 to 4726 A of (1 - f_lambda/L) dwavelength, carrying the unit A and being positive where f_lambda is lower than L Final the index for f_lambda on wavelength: 2.1 A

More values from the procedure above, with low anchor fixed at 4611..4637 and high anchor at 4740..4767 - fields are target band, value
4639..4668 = 2.1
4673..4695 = 1.3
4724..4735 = 0.3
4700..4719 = 1.1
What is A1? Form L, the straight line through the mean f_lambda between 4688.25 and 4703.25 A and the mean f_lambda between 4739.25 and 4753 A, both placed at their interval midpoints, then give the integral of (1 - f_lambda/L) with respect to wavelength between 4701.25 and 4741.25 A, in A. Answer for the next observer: 1.2 A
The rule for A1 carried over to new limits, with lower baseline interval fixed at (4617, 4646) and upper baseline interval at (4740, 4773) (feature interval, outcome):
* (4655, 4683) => 1.51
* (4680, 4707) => 1.29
